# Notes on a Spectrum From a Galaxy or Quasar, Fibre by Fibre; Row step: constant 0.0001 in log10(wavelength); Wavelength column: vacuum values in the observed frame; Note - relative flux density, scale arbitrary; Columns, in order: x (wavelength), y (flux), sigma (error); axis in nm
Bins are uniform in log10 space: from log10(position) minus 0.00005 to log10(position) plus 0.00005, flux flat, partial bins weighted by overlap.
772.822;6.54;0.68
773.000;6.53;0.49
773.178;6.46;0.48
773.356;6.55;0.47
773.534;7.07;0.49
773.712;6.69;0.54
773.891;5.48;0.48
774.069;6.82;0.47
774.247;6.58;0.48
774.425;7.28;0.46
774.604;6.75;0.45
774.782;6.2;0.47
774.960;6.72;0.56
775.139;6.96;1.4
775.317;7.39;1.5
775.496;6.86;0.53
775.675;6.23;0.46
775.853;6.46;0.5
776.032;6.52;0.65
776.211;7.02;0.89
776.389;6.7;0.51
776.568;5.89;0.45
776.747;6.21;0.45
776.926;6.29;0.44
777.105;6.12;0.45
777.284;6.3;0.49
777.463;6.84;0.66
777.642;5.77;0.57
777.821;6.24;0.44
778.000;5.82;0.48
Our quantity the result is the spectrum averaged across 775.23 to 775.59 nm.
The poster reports 7.1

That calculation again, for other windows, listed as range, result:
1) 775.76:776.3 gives 6.67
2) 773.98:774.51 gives 6.9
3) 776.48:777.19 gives 6.12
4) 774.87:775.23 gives 6.85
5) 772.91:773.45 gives 6.52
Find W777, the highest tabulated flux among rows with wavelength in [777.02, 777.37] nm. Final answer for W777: 6.3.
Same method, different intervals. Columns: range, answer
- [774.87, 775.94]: 7.39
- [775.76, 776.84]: 7.02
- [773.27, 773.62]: 7.07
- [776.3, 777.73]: 6.84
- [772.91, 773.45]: 6.55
